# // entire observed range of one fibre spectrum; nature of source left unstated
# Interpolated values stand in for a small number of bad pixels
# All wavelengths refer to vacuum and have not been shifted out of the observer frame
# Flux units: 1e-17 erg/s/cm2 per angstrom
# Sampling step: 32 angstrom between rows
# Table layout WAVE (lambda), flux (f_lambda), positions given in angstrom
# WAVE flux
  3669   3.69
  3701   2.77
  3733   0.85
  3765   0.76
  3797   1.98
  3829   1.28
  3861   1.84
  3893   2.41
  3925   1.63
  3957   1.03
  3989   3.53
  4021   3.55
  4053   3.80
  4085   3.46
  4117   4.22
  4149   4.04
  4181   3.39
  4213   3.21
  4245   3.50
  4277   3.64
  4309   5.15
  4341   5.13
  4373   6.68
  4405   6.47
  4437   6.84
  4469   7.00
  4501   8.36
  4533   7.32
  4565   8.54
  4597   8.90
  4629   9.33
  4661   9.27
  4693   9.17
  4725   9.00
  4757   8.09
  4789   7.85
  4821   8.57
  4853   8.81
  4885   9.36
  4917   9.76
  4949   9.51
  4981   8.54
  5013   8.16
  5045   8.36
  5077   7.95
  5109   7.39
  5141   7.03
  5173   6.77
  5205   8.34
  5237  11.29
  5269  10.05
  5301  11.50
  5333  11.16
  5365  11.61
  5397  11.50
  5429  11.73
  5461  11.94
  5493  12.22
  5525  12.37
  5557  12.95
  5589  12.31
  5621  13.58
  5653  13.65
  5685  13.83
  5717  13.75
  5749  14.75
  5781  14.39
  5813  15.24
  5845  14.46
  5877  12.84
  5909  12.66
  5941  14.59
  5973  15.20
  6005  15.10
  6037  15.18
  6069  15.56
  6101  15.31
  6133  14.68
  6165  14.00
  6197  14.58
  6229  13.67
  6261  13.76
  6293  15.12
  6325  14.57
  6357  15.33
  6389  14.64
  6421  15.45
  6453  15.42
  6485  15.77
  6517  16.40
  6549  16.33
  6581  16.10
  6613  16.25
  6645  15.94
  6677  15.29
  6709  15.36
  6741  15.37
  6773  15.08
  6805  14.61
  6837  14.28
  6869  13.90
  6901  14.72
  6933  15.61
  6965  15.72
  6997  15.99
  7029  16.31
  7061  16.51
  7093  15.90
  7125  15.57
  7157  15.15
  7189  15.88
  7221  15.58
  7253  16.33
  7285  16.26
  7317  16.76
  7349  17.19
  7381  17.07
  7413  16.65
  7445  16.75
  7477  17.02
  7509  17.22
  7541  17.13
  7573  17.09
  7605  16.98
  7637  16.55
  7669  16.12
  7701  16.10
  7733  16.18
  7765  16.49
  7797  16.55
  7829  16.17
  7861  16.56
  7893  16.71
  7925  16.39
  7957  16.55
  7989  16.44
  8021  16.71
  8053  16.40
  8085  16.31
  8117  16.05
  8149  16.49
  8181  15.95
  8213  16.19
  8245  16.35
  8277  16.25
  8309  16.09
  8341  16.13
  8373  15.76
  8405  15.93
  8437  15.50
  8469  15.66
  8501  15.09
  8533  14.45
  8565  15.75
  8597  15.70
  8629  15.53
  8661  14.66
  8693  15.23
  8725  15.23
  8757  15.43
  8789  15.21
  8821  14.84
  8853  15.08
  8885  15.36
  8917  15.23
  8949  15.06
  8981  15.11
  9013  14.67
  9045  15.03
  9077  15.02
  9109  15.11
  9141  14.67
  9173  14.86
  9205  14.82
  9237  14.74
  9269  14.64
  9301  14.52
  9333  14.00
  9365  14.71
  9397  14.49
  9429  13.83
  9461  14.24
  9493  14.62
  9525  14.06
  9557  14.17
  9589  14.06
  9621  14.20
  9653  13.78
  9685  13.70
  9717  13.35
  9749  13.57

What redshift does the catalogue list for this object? 0.000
